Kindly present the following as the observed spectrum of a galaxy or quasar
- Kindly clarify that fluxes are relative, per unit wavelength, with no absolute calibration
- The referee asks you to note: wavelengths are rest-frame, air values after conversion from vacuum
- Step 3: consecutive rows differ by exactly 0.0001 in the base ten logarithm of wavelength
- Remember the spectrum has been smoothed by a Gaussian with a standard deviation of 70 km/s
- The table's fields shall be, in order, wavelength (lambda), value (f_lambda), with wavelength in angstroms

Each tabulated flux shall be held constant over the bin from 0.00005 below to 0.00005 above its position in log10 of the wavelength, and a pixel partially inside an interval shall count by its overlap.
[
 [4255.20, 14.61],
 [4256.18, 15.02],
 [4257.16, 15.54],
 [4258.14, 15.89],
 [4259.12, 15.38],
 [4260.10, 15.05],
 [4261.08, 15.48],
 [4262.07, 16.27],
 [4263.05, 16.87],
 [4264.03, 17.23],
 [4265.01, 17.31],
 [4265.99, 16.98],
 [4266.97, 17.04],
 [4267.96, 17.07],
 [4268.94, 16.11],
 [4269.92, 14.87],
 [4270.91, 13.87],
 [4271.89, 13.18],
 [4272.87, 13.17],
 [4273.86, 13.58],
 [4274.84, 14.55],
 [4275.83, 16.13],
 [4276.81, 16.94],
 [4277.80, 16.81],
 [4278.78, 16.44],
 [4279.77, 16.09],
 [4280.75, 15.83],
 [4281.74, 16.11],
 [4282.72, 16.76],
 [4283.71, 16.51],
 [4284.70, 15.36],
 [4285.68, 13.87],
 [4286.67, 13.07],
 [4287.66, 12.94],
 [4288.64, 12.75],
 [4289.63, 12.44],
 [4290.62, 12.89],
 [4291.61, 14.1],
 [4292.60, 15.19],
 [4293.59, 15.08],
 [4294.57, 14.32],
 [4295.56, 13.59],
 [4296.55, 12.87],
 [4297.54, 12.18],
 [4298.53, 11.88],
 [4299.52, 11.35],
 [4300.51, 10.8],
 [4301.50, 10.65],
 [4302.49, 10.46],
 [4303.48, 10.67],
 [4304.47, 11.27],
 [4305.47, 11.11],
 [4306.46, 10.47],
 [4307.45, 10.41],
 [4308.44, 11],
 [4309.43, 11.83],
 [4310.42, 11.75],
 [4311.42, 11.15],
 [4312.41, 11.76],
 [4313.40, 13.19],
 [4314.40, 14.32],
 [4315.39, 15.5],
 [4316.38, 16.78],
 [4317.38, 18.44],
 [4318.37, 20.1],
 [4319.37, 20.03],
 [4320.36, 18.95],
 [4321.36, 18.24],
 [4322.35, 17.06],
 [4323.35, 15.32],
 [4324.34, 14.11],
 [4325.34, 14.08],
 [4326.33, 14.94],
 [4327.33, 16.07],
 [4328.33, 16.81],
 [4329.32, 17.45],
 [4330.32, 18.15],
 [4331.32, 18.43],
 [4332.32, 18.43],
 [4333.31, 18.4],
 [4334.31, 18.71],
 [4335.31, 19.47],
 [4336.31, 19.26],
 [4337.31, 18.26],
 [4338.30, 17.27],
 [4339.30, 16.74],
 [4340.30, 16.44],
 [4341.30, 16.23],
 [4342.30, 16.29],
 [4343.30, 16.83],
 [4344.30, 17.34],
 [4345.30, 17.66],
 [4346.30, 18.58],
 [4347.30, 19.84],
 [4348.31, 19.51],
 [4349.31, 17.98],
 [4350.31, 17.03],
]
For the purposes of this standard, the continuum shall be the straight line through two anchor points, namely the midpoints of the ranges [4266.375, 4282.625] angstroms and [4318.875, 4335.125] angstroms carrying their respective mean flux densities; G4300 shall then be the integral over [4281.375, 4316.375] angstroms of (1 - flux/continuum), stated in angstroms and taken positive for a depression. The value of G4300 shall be 7.3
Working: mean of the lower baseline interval 15.5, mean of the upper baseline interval 17.2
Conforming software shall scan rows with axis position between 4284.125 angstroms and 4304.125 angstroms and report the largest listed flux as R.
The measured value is 15.36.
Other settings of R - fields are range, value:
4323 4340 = 19.47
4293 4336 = 20.1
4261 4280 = 17.31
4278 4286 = 16.76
